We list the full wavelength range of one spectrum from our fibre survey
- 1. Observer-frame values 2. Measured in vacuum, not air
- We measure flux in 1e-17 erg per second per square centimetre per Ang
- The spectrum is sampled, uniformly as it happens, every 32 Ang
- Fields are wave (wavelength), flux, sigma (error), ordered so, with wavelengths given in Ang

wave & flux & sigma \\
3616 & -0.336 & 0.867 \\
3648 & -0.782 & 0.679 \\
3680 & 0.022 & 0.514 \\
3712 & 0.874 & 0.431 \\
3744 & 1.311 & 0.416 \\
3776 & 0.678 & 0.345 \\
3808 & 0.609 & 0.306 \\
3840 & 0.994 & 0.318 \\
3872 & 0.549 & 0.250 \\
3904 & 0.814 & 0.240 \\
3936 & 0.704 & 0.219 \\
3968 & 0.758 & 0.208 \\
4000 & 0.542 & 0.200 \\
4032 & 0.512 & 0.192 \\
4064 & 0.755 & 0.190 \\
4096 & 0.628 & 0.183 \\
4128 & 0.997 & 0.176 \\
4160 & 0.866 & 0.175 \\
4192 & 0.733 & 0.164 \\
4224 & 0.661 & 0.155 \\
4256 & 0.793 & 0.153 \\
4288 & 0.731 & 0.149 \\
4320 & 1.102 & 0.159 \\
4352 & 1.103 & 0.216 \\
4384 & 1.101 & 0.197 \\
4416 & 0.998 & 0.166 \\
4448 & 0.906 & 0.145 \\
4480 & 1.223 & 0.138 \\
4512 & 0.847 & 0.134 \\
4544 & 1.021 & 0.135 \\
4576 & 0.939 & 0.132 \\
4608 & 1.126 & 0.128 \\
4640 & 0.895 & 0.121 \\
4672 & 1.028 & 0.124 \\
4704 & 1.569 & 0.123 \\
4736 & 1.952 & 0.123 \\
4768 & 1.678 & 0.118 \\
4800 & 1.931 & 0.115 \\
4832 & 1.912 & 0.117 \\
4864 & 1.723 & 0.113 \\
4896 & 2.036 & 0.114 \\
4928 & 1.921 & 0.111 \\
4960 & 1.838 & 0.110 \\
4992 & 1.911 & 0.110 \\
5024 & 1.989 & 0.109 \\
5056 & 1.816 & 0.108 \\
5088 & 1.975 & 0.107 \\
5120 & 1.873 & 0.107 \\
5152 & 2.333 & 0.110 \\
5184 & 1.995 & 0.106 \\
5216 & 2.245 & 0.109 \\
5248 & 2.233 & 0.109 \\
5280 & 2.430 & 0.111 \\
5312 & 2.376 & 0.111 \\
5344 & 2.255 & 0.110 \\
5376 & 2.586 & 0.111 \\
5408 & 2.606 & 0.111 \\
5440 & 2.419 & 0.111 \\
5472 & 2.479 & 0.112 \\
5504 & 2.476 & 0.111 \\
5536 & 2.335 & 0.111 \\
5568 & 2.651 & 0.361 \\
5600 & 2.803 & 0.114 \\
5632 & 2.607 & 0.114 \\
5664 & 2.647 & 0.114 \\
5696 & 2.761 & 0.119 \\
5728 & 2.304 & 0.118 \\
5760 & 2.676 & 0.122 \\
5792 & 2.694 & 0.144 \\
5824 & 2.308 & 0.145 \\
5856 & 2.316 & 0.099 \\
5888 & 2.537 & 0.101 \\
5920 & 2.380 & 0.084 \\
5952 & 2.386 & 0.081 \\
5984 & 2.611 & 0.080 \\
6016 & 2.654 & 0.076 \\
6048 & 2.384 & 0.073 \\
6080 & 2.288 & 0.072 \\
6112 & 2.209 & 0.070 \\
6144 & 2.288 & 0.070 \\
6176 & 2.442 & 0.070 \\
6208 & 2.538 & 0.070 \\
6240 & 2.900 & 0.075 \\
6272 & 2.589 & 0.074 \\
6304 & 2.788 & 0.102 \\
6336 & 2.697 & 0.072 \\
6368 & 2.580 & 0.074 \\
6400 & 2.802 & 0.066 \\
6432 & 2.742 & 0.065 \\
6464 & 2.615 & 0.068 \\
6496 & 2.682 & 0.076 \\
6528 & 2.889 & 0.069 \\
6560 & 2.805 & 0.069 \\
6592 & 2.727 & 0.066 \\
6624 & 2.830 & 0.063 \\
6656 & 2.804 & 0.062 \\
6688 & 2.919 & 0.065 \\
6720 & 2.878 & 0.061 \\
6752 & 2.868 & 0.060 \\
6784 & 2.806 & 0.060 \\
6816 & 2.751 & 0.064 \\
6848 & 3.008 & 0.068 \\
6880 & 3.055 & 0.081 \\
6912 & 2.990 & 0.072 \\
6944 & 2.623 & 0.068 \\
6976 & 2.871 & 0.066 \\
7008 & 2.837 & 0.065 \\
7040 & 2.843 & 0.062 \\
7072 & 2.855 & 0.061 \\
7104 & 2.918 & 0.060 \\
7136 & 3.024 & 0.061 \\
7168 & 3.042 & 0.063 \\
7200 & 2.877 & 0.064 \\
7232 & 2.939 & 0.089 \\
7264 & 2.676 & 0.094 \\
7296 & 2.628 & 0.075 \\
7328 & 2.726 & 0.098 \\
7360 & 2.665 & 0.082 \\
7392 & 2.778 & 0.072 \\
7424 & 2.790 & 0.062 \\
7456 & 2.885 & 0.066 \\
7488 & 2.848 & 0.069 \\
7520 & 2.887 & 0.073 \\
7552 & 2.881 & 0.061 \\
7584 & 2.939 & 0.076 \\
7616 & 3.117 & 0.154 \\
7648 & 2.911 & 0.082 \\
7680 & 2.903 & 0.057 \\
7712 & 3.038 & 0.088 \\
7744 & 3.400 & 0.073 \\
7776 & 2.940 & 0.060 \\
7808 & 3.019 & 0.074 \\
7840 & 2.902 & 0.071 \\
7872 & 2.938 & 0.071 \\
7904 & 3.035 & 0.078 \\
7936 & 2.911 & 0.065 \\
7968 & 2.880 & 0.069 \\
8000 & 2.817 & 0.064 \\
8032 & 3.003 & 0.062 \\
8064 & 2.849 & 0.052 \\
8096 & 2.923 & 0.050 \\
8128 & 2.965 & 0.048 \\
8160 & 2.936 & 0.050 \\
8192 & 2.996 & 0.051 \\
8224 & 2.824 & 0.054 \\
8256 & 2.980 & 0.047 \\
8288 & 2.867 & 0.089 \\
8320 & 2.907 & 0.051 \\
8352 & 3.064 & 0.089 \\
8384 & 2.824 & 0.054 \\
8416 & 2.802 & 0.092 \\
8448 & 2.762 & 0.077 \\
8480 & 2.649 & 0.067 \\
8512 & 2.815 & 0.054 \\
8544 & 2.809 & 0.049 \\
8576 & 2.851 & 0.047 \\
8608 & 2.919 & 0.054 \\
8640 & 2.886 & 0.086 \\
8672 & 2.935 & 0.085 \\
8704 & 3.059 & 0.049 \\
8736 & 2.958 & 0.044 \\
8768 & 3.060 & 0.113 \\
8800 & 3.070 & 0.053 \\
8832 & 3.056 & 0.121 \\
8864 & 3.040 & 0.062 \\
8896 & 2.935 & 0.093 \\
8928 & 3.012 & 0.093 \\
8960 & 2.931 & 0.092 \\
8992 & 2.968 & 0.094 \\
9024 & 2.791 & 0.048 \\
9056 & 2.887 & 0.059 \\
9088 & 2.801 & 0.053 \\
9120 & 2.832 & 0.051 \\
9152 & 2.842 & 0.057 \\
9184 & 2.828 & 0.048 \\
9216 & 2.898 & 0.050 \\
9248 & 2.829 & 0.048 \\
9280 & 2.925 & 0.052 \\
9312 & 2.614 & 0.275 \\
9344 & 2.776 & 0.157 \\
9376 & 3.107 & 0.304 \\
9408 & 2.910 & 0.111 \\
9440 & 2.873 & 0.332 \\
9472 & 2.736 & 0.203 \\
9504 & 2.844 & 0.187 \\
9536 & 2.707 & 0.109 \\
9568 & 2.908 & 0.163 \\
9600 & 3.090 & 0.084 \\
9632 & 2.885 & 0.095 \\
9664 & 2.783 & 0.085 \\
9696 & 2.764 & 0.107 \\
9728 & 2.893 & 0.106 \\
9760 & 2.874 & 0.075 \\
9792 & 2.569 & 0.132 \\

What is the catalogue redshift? 0.178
